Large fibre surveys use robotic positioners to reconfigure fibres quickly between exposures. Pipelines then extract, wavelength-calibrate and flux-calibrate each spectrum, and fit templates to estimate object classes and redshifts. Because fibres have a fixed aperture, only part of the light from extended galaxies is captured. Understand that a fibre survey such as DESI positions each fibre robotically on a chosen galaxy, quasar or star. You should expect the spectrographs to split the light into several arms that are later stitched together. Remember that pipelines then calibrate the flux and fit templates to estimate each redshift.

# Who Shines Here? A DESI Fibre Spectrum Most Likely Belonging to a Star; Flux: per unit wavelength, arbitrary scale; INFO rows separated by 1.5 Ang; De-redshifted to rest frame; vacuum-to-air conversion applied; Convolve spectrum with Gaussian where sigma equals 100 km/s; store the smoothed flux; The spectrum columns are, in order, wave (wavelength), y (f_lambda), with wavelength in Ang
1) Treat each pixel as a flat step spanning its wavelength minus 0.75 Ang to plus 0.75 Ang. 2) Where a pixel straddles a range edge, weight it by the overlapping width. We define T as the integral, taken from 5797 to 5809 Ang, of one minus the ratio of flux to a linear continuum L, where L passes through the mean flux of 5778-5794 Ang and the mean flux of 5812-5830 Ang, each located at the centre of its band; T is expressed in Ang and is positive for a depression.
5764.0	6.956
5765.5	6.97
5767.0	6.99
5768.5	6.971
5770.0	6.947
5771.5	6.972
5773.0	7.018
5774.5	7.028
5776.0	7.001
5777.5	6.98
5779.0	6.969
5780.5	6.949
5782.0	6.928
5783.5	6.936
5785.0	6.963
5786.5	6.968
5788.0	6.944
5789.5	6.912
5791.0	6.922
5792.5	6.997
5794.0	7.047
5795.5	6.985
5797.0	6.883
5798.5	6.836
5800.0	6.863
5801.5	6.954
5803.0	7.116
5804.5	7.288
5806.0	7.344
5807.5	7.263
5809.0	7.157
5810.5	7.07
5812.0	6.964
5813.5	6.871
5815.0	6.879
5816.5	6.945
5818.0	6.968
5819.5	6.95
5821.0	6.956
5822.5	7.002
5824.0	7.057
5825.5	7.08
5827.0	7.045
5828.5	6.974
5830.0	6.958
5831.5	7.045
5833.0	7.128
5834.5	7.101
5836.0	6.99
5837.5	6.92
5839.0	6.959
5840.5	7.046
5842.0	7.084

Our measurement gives -0.2 Ang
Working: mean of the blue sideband 6.95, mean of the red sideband 6.97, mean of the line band 7.09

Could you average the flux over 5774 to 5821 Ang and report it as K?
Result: 7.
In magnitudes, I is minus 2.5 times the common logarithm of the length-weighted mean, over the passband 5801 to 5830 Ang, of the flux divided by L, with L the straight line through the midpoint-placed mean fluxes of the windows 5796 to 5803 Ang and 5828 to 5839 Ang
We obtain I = -0.01 mag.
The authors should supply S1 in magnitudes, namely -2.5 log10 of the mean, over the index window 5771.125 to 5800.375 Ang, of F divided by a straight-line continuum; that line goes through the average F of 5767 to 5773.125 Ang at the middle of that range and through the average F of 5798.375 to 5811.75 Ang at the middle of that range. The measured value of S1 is 0.01 mag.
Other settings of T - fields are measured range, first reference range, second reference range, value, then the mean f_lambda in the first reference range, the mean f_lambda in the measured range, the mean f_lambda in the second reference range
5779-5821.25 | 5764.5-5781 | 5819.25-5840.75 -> 0.0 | 6.98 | 6.99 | 7.01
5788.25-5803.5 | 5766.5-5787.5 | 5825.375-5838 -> 0.1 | 6.97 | 6.95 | 7.03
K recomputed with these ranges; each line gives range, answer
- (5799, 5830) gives 7.03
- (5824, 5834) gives 7.04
